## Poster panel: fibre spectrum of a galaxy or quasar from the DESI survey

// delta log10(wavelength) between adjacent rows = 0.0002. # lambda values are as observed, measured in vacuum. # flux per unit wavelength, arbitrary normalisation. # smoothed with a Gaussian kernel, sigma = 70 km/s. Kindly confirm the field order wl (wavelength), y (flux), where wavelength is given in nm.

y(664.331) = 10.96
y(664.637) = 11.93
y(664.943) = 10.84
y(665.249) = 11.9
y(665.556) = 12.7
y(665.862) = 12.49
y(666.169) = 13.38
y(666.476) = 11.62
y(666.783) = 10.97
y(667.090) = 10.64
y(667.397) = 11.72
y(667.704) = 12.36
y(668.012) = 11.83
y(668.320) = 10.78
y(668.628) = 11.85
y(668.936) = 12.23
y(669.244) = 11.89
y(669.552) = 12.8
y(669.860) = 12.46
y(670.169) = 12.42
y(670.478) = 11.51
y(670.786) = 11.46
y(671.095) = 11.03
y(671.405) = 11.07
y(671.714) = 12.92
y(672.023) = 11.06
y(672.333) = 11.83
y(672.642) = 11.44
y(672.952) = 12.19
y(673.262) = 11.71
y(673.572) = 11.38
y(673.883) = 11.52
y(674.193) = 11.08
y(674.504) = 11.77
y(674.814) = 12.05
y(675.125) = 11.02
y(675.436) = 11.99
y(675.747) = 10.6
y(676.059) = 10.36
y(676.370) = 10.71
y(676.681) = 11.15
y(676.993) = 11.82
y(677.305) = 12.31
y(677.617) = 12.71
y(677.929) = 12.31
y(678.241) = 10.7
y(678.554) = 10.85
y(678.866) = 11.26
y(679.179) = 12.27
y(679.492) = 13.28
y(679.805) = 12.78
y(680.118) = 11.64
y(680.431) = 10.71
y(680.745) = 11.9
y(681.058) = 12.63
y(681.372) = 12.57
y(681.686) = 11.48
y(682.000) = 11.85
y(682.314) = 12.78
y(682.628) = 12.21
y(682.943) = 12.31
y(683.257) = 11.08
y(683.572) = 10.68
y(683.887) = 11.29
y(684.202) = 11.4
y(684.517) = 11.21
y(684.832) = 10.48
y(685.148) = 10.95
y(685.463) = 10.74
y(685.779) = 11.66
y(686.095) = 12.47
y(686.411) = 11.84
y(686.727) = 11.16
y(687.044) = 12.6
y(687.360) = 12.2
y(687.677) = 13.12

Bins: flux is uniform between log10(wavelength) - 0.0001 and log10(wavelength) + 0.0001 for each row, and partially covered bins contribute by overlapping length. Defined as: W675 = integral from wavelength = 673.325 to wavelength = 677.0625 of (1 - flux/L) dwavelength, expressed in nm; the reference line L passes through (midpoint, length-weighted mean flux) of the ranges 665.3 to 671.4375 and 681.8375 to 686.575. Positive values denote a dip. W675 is 0.141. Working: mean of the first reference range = 11.9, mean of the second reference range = 11.5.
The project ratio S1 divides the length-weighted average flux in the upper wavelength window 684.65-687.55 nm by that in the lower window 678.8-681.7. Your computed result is 1.0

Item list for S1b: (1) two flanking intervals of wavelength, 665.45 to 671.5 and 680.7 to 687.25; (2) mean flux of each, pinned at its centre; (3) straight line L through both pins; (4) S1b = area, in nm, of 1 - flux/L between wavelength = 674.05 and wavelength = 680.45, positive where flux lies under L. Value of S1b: 0.08 nm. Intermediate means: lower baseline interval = 11.9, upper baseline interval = 11.7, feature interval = 11.6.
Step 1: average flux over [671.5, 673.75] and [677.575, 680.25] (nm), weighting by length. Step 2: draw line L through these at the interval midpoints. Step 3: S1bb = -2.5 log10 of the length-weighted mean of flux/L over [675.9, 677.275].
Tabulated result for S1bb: 0.07 mag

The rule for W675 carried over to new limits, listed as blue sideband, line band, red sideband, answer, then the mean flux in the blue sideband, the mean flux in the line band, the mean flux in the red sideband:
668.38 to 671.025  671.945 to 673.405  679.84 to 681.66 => 0.037 nm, 12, 11.7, 11.9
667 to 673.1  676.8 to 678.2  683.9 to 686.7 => -0.068 nm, 11.8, 12.1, 11.3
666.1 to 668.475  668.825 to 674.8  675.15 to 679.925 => -0.082 nm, 11.6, 11.8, 11.6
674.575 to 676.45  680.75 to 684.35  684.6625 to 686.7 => -0.178 nm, 11.2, 11.8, 11.3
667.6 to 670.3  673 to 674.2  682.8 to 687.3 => 0.035 nm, 12.1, 11.5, 11.4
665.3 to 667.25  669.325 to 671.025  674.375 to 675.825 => -0.042 nm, 12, 12.1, 11.5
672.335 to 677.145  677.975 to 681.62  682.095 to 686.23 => -0.137 nm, 11.4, 11.9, 11.5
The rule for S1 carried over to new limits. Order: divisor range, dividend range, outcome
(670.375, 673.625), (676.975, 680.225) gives 1.03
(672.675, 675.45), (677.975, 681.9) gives 1.02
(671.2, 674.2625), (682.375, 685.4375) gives 0.97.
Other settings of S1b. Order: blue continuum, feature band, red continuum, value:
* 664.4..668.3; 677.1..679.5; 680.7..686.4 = -0.04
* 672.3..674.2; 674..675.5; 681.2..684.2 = 0.01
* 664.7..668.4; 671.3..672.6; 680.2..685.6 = 0.00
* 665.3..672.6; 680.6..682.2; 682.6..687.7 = -0.07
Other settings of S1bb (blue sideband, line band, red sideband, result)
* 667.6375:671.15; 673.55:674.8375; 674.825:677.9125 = 0.01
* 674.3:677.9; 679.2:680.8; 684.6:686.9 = -0.06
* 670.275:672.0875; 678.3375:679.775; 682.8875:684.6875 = -0.05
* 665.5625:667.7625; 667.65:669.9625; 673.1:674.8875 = -0.02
